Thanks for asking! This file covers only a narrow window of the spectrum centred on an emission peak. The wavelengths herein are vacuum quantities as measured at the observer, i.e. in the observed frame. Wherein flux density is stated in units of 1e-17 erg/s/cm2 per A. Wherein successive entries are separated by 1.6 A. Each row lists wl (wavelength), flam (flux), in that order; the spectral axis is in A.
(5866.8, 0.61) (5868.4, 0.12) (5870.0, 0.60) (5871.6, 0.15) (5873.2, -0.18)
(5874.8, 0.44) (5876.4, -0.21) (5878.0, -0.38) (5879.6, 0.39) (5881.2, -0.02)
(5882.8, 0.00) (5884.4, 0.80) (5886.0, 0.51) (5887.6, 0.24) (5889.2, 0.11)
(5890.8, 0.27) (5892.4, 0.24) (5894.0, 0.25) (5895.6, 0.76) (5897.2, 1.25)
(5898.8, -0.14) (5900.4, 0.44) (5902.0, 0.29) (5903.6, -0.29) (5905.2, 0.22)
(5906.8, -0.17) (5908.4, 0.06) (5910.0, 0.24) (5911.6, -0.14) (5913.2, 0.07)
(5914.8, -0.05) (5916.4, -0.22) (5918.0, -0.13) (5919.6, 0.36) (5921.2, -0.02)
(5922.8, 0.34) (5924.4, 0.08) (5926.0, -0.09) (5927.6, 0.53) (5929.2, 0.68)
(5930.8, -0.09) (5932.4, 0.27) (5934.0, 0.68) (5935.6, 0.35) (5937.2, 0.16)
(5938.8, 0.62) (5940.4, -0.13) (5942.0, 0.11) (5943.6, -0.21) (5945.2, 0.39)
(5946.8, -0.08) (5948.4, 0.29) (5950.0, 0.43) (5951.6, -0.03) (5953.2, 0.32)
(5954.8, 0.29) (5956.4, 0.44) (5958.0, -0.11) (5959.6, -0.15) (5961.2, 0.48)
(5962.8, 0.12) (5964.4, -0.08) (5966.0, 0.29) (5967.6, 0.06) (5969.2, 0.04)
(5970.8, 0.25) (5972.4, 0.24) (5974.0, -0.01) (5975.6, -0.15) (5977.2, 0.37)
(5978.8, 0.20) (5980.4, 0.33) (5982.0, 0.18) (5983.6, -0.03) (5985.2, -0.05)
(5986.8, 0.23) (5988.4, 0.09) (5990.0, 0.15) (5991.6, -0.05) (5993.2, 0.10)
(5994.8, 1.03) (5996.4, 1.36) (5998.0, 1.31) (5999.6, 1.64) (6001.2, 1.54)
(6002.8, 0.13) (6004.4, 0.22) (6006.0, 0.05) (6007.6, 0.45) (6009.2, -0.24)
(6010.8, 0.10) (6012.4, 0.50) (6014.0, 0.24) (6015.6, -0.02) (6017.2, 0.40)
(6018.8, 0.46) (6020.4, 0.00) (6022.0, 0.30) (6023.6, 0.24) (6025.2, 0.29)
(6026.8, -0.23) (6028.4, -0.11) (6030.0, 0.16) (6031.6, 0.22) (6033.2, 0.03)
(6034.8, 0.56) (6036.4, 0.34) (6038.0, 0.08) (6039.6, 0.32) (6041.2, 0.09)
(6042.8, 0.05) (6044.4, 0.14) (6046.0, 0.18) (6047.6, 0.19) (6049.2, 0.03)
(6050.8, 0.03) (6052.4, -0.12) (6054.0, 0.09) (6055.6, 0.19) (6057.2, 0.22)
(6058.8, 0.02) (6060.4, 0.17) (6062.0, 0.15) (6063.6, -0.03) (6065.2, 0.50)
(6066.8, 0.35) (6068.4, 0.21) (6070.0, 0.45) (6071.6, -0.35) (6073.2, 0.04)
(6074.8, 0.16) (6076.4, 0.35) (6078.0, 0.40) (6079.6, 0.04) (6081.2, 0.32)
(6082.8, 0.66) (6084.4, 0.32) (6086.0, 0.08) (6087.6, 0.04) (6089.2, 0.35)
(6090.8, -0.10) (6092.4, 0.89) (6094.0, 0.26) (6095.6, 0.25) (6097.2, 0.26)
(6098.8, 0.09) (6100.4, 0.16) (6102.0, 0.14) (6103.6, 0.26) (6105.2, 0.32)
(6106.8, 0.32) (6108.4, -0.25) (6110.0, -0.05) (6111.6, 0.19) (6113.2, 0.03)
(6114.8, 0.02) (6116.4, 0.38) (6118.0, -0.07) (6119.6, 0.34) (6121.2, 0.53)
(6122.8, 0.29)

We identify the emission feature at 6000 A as [O II]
